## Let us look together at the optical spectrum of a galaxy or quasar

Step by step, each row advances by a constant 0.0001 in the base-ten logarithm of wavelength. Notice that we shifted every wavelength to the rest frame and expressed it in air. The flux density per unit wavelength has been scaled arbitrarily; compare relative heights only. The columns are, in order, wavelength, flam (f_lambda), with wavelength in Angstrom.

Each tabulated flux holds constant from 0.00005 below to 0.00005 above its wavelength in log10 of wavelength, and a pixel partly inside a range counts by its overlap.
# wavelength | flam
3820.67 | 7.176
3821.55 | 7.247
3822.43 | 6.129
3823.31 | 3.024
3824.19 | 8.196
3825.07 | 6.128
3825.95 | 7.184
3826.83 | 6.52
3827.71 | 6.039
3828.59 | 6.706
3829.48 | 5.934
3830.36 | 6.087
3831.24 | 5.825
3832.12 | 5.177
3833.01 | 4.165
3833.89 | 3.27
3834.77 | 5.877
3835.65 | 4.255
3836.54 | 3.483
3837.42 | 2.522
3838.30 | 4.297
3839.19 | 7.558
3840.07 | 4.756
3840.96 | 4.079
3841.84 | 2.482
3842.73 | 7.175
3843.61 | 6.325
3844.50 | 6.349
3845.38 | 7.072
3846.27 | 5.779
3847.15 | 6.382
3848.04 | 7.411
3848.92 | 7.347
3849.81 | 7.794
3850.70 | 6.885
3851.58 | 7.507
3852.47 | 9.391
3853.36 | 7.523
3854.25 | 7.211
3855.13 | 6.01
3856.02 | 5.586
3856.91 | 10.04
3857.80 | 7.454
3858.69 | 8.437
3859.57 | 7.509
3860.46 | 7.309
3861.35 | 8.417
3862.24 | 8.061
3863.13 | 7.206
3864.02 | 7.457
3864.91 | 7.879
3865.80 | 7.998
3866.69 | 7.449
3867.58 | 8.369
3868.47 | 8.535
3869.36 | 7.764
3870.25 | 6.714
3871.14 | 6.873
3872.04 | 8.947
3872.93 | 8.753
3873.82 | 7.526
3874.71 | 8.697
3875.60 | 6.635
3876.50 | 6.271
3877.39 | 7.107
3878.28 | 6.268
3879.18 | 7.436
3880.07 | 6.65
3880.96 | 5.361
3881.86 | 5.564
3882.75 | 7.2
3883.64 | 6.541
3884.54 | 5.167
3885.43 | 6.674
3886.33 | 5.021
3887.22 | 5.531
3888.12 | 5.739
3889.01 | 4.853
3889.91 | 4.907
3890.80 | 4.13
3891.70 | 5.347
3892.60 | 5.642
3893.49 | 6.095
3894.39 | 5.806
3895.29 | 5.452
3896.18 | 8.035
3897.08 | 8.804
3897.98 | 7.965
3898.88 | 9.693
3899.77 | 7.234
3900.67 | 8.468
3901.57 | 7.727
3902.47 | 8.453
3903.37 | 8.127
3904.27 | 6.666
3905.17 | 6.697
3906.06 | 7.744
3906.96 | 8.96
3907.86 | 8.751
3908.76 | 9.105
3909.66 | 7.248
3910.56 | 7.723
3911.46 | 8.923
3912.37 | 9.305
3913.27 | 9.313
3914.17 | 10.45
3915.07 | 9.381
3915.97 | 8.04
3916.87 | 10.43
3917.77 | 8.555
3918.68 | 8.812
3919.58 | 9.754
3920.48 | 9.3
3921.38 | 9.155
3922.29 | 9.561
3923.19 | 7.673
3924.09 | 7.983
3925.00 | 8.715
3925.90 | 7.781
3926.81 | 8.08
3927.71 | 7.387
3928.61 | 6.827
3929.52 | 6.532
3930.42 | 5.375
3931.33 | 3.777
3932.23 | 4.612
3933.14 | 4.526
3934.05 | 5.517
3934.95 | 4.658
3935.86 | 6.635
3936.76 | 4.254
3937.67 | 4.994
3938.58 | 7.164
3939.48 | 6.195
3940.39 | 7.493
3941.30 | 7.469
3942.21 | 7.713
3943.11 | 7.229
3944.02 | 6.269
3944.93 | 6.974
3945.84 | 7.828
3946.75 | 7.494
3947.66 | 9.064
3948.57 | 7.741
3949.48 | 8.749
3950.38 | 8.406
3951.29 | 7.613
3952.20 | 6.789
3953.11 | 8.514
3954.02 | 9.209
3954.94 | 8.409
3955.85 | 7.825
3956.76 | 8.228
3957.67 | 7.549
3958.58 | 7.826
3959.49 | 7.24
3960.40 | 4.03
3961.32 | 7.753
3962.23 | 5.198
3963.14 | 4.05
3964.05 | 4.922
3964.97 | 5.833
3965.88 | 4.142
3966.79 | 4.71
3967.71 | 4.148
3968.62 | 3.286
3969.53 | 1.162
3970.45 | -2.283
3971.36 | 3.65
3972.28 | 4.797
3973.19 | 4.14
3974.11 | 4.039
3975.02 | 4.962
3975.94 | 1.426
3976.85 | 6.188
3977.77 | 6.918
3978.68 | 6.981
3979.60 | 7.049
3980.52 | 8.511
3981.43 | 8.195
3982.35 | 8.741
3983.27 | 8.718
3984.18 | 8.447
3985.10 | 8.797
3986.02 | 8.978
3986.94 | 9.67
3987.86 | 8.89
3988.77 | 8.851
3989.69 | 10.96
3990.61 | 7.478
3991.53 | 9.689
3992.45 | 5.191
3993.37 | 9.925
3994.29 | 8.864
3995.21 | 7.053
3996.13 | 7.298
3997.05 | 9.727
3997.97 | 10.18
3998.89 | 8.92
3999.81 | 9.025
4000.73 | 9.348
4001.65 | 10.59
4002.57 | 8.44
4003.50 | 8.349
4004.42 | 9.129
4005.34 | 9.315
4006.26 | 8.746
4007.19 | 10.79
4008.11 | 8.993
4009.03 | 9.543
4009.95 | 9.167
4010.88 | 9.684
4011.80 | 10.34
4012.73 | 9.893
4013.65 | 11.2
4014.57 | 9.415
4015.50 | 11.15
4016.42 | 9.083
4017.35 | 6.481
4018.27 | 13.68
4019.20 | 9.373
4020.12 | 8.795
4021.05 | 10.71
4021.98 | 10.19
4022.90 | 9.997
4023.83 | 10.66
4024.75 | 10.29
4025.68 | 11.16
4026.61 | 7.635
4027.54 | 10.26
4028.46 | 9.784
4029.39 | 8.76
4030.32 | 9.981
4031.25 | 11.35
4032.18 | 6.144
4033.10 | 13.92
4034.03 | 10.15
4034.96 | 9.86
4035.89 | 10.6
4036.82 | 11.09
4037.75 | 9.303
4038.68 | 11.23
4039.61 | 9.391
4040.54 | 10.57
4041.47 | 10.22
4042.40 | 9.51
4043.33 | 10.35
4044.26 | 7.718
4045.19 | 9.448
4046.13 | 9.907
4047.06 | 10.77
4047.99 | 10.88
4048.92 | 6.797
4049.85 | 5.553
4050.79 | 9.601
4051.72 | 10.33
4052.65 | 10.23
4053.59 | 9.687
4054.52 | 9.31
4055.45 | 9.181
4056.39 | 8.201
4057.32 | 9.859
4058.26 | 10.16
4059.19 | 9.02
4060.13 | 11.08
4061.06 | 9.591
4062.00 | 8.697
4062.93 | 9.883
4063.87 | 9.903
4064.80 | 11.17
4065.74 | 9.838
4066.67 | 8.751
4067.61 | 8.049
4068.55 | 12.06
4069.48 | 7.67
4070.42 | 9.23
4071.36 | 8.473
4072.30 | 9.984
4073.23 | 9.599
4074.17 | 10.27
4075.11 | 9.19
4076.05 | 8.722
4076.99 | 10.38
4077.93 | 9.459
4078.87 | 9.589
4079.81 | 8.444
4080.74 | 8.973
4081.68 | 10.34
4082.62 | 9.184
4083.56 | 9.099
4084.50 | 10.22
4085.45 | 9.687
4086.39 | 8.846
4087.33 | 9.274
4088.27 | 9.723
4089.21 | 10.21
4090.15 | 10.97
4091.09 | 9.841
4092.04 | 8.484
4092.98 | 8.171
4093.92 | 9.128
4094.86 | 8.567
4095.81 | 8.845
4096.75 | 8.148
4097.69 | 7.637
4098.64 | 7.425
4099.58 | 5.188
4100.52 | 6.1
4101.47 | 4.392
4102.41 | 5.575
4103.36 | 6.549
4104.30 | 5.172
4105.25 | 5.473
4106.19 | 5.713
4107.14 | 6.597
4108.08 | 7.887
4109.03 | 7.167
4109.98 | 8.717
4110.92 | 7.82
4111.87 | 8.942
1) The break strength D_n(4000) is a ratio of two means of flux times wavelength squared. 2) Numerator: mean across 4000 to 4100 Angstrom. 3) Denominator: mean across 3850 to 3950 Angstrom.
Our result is 1.40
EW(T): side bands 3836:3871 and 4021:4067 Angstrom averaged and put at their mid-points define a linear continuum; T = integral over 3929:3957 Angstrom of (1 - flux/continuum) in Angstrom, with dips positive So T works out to 4.7 Angstrom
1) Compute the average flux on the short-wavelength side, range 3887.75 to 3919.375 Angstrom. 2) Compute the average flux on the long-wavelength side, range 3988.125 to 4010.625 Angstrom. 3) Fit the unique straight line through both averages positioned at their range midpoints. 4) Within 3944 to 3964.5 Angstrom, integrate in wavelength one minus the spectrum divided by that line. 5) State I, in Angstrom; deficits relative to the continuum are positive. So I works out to 2.6 Angstrom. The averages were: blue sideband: 7.7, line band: 7.31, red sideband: 8.99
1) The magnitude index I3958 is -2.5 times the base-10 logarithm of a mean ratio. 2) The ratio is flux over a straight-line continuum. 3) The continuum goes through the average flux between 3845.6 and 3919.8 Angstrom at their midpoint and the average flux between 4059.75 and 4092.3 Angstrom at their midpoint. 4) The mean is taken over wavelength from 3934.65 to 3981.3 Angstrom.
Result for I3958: 0.324 mag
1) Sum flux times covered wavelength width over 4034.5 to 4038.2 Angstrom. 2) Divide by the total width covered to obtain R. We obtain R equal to 10.2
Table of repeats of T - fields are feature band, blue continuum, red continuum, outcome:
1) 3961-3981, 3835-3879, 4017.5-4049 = 9.70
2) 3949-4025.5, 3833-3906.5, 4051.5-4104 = 2.14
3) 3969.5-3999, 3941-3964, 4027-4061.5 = 4.07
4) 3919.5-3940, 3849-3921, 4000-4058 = 3.57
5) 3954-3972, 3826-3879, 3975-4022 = 6.60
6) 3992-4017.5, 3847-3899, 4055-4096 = -1.64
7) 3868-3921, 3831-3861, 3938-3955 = -4.02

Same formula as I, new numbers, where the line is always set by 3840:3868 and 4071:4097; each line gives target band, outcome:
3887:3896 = 2.47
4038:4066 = -1.70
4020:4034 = -1.91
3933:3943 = 2.26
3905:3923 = -2.74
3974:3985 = 2.00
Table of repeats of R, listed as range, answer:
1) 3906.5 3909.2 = 8.93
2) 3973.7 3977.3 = 4.16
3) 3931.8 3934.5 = 4.88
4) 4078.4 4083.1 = 9.32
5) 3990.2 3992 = 8.59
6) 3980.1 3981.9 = 8.37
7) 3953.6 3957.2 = 8.39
